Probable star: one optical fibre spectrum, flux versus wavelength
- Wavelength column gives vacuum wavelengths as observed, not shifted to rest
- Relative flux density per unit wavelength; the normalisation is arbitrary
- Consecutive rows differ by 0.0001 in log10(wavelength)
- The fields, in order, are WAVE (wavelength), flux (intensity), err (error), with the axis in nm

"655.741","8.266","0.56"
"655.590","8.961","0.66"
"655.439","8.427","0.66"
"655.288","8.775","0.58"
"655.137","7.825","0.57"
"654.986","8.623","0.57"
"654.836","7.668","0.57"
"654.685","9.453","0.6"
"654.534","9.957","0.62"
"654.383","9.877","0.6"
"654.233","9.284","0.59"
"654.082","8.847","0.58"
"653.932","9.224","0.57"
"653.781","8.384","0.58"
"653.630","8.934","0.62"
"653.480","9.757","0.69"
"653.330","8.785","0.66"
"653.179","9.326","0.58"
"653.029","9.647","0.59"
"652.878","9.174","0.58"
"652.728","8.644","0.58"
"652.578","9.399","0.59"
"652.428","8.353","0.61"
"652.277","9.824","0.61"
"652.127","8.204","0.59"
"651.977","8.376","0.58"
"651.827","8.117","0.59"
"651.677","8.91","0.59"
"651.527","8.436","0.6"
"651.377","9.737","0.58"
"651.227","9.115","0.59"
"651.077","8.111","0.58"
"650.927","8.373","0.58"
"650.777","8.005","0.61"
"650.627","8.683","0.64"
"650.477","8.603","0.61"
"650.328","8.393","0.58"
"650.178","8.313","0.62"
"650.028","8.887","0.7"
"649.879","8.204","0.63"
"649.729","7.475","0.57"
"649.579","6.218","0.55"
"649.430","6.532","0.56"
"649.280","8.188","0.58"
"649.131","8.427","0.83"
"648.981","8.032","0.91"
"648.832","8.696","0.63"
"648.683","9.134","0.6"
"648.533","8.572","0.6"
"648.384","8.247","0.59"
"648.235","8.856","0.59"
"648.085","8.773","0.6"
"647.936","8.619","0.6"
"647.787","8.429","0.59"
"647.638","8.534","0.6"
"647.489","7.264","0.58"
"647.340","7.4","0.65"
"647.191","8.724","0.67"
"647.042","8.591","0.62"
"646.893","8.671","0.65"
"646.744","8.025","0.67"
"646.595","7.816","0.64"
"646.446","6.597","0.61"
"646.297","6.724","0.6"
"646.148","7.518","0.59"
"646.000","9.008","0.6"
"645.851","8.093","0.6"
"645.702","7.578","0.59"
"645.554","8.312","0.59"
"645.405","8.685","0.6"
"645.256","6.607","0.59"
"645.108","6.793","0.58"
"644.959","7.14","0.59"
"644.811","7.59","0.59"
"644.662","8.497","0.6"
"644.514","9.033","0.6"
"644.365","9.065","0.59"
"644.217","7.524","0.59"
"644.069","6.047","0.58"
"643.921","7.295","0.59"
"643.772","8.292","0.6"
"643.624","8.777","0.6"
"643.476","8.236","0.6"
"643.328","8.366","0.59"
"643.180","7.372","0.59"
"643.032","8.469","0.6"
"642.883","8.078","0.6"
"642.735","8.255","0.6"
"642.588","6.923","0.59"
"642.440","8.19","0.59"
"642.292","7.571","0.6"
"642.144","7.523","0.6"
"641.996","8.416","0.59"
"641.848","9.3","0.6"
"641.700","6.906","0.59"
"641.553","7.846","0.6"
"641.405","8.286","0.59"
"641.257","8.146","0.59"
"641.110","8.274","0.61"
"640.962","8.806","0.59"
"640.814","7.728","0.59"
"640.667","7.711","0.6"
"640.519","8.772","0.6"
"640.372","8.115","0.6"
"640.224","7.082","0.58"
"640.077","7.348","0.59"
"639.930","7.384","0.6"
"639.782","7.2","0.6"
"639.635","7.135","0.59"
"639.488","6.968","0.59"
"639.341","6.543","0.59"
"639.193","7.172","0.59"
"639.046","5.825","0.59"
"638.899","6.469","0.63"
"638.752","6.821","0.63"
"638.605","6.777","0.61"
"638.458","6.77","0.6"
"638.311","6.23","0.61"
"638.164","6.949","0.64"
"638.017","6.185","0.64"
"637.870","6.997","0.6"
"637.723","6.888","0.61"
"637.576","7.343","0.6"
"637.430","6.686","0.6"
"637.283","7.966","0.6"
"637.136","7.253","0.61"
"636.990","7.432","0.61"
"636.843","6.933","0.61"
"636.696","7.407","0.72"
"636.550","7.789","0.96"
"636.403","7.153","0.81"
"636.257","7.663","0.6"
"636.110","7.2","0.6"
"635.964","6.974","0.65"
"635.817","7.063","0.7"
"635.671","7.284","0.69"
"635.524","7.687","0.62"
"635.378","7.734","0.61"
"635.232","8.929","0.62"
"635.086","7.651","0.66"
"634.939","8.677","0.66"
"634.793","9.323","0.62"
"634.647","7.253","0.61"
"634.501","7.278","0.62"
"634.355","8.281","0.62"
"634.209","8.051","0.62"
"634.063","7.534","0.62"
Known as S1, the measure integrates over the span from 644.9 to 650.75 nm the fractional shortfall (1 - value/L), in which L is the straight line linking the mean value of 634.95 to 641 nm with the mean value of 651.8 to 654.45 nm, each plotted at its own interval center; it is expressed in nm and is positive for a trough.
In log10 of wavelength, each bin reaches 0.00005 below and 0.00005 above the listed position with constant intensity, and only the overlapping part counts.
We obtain 0.261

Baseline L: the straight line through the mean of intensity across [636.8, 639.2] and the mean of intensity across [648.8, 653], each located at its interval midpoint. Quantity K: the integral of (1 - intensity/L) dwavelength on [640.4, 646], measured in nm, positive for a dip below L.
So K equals -0.37 nm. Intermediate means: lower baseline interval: 6.86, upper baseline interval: 8.42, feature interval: 7.97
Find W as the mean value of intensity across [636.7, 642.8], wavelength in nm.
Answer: 7.39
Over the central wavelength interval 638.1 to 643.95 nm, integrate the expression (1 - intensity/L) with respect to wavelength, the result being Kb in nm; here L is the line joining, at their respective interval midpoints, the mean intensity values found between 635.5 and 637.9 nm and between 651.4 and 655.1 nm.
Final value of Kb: 0.084 nm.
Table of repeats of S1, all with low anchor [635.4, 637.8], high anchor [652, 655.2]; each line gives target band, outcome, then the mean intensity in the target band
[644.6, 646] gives 0.07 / 7.76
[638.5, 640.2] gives 0.16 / 6.88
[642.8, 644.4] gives 0.01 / 7.93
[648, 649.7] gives 0.08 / 8.14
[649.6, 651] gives 0.07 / 8.24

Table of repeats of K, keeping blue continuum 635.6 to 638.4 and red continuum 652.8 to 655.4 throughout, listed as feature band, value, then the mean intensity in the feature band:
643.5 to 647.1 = 0.09 nm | 7.85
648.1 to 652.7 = 0.10 nm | 8.42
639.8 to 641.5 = -0.09 nm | 7.94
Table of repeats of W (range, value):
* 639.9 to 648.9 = 8.01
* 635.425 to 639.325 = 7.03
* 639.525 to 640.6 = 7.56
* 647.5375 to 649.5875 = 8.29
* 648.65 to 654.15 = 8.58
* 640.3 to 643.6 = 8.07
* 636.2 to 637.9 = 7.3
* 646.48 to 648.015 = 8.17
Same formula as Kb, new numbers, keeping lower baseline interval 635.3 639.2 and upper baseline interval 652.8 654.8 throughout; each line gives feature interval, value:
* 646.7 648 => 0.02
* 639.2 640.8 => 0.00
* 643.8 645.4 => 0.08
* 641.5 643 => -0.04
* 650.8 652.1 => 0.05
